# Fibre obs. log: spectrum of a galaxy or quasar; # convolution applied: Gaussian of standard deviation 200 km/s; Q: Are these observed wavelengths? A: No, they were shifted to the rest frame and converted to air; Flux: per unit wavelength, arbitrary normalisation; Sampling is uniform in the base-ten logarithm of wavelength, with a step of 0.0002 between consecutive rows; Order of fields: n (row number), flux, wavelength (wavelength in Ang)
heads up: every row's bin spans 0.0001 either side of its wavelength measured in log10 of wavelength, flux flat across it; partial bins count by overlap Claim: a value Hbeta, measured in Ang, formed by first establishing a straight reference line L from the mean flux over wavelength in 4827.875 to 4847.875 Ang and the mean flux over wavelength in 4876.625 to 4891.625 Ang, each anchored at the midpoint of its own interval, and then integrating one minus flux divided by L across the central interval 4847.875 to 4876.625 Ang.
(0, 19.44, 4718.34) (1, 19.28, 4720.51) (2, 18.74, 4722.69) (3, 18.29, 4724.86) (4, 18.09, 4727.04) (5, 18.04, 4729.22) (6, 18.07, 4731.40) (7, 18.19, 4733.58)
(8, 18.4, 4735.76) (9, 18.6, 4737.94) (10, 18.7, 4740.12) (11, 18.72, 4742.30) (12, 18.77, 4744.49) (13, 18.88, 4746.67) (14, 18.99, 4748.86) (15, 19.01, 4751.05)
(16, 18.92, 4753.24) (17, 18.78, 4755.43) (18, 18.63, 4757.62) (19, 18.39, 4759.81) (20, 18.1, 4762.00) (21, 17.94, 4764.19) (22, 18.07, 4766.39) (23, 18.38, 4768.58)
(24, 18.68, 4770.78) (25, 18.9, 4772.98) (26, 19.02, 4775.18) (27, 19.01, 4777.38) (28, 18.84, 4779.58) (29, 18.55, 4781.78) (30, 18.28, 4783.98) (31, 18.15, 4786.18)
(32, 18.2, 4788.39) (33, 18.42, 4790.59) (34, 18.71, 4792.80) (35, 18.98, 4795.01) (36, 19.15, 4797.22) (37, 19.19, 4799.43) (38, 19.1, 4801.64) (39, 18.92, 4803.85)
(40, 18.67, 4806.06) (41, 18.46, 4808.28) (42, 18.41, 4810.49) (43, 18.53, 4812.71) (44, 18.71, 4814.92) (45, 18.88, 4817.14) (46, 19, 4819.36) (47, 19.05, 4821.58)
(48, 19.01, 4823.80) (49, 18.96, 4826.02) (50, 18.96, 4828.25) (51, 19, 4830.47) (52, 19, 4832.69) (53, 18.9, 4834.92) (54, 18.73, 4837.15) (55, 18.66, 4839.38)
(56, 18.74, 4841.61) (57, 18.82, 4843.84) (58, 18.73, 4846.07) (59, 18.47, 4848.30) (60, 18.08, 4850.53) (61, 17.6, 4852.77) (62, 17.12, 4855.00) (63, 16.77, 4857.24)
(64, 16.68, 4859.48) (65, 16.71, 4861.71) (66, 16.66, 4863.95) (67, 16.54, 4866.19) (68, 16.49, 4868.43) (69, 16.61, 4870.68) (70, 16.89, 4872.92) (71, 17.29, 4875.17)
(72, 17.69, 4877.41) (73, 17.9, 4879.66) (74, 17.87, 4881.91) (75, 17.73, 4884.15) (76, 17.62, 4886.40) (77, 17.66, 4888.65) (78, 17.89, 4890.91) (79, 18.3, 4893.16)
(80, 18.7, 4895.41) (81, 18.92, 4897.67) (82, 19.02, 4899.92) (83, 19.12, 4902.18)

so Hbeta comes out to 1.9 Ang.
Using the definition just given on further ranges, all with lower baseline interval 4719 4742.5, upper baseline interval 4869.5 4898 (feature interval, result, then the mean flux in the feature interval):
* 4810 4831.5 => -1.0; 18.9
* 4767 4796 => -0.6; 18.6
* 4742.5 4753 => -0.3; 18.9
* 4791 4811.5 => -0.8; 18.8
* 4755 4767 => 0.0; 18.3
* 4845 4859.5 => 0.2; 17.7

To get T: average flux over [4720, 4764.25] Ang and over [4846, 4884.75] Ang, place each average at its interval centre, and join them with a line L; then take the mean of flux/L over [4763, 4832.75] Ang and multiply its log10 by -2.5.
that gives -0.04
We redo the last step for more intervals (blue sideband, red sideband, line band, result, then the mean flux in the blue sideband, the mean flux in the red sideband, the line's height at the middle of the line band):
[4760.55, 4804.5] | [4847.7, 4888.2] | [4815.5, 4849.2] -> -0.061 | 18.6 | 17.3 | 17.8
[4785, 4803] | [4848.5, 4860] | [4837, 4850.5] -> -0.062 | 18.7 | 17.4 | 17.6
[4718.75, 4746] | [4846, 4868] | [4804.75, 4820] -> -0.057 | 18.5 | 17.2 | 17.7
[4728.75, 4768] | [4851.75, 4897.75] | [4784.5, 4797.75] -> -0.025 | 18.5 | 17.4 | 18.1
